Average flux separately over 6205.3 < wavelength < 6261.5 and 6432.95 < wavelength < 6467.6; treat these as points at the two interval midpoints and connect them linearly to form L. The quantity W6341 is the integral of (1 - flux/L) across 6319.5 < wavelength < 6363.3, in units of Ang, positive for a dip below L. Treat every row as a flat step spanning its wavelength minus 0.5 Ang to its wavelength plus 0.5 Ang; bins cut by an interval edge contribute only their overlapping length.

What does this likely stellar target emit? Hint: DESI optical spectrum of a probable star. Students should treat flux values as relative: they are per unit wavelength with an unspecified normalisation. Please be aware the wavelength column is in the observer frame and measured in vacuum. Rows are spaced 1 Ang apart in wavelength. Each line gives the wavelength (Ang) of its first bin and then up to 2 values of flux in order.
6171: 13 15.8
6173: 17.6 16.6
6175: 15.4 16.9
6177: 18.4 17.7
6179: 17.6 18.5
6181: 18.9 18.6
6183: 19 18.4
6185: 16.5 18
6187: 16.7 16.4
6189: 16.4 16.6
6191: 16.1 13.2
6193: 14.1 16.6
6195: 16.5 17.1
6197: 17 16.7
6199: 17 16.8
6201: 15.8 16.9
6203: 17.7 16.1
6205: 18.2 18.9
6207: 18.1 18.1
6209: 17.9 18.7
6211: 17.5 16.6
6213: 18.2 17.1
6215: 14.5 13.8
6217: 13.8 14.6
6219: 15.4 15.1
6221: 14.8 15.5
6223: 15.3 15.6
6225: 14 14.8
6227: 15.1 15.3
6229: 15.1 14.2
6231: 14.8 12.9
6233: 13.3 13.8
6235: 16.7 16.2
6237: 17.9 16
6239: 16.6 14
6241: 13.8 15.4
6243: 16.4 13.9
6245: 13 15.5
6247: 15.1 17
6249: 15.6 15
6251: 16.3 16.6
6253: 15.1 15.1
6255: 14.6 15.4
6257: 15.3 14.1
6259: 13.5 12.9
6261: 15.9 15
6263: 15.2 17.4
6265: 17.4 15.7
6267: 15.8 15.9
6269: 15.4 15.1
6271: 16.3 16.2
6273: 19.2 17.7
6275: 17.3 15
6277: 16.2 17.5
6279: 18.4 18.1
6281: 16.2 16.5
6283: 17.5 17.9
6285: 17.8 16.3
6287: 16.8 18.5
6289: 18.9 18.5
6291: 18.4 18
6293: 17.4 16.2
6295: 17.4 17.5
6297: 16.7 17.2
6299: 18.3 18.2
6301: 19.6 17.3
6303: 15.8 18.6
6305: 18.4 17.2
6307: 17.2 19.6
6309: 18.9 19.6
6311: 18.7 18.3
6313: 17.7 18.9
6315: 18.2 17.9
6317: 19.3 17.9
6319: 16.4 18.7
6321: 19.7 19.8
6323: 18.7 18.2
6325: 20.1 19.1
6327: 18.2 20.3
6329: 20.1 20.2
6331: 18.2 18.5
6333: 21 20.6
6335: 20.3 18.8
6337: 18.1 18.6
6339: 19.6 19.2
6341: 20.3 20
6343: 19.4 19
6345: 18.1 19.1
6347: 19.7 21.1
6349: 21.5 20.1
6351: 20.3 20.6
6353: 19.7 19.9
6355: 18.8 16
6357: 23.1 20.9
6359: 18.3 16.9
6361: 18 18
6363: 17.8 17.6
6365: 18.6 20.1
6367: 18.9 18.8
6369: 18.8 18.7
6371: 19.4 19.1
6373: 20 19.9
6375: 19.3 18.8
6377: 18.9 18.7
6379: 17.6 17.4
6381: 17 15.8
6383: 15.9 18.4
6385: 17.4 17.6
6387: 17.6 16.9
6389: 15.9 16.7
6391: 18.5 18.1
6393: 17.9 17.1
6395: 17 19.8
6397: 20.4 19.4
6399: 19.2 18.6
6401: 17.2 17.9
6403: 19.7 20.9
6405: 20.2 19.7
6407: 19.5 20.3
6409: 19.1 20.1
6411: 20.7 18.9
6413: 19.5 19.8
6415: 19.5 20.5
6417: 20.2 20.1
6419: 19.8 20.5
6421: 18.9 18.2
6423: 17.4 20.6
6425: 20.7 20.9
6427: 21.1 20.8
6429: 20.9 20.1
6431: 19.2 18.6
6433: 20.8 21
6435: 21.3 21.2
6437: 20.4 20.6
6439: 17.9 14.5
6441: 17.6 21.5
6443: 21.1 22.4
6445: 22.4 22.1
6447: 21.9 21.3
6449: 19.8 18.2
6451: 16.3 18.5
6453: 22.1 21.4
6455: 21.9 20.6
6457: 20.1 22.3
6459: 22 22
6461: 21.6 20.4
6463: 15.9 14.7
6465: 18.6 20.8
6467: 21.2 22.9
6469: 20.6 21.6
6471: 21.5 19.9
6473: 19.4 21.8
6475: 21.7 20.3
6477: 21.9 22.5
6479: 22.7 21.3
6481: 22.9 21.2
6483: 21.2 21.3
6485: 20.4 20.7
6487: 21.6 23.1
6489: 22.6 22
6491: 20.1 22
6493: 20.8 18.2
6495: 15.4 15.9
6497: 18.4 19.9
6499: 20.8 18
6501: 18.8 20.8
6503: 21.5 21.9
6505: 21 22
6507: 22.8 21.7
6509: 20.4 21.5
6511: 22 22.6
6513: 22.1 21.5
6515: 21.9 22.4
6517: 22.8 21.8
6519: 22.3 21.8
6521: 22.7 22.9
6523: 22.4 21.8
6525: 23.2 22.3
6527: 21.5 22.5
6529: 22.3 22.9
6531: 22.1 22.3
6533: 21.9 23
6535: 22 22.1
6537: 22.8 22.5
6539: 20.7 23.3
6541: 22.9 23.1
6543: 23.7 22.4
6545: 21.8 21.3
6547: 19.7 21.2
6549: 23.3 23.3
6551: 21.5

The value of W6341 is -3.9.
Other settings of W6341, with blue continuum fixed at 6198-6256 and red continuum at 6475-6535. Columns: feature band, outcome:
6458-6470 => 0.2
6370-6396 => 1.4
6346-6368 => -1.1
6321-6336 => -1.4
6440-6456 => -0.1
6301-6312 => -0.5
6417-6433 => -0.1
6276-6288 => -0.2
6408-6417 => -0.1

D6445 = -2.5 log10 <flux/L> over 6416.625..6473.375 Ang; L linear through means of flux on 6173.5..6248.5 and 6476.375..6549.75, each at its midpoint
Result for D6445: 0.01 mag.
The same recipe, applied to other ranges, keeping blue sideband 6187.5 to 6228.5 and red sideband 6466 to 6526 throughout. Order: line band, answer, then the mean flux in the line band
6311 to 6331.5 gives -0.04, 18.8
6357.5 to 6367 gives 0.02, 18.5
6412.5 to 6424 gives 0.02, 19.5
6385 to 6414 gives 0.05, 18.7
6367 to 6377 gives -0.01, 19.2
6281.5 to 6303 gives 0.00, 17.6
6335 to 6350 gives -0.06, 19.5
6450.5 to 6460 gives -0.01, 20.7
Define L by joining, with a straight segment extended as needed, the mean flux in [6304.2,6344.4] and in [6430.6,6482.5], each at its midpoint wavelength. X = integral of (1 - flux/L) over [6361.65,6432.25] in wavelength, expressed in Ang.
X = 3.2 Ang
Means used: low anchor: 19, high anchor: 20.5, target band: 18.9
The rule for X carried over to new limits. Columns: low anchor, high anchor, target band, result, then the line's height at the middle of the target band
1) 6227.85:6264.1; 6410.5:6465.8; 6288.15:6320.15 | -2.8 Ang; 16.6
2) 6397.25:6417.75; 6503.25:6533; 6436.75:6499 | 1.5 Ang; 21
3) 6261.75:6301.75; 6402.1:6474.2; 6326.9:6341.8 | -1.1 Ang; 18.1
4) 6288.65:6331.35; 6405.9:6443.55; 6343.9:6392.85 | 1.2 Ang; 19.1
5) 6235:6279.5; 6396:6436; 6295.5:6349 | -4.3 Ang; 17.4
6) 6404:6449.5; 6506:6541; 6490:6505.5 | 1.4 Ang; 21.6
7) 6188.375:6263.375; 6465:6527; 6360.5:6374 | -0.2 Ang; 18.6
